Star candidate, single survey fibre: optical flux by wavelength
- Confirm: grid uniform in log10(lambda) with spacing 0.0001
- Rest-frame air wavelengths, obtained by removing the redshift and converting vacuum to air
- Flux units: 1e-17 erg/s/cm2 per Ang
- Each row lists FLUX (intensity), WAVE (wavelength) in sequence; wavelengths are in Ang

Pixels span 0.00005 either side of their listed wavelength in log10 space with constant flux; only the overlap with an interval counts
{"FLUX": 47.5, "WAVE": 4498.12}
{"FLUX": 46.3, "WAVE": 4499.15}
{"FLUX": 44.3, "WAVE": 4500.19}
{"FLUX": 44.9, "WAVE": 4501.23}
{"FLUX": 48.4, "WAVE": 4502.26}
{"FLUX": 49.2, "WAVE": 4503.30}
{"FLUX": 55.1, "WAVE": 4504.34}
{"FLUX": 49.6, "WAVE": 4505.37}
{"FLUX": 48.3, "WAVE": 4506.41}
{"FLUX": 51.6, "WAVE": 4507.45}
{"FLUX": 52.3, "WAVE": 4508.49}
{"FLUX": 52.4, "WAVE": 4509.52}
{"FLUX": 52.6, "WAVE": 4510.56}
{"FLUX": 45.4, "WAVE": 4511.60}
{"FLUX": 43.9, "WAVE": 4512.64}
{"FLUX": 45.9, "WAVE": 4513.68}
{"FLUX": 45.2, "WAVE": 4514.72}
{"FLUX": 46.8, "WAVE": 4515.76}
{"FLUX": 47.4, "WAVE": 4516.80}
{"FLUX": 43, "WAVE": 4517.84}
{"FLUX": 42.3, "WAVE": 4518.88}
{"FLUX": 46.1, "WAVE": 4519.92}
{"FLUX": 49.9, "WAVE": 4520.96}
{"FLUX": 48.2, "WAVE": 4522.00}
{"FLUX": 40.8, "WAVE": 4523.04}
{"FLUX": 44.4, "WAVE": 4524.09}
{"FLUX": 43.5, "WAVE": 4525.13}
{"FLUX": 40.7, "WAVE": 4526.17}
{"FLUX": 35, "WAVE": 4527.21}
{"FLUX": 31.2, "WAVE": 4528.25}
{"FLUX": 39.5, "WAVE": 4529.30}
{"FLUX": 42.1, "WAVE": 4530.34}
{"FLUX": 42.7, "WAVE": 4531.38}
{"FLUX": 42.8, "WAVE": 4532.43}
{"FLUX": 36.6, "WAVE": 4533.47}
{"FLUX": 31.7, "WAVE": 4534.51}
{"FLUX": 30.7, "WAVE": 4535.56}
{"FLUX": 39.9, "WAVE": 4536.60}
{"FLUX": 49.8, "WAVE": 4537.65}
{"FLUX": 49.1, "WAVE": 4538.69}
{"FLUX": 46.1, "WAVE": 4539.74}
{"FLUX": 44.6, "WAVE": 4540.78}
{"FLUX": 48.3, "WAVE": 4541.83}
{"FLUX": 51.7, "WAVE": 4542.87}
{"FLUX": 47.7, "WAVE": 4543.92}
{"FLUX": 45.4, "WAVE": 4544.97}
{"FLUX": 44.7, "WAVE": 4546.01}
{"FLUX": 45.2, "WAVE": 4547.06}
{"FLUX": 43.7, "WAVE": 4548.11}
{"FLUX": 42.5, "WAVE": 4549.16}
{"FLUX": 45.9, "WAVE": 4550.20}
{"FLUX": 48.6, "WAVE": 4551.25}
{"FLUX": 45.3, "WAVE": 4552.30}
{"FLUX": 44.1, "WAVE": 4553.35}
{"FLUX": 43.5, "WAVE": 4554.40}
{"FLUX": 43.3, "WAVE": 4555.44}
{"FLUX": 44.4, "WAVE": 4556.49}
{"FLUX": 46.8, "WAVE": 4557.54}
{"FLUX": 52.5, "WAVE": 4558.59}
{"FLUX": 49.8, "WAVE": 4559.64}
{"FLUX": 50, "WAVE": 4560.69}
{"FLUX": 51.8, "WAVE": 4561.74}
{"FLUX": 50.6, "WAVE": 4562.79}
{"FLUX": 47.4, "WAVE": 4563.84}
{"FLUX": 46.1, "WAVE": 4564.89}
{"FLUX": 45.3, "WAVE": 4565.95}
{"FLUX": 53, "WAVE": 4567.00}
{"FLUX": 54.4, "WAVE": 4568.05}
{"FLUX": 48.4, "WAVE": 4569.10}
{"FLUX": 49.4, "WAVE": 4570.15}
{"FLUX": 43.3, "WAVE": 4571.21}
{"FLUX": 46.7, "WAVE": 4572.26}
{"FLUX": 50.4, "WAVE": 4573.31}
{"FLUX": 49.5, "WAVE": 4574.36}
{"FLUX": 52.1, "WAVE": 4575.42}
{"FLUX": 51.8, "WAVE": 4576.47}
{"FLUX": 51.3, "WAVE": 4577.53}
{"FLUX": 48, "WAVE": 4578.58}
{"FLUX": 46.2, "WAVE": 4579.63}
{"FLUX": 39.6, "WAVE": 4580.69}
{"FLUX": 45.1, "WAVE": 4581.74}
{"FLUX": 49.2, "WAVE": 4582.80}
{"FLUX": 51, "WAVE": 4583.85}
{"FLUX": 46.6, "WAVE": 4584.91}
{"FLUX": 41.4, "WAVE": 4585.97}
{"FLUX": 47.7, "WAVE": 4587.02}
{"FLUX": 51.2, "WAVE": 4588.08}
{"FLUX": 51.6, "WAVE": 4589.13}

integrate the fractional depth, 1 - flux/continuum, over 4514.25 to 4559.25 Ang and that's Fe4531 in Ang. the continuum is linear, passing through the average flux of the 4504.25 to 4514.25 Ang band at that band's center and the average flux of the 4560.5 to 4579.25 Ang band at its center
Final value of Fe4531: 5.1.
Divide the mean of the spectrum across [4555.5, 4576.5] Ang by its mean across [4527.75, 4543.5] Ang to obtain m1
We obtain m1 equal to 1.2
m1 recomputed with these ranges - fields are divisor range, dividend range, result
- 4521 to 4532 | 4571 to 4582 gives 1.16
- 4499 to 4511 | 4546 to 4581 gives 0.96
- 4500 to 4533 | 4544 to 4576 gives 1.04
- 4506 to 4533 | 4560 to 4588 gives 1.08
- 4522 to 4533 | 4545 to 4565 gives 1.15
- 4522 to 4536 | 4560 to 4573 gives 1.25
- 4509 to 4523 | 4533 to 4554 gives 0.94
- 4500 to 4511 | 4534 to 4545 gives 0.88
